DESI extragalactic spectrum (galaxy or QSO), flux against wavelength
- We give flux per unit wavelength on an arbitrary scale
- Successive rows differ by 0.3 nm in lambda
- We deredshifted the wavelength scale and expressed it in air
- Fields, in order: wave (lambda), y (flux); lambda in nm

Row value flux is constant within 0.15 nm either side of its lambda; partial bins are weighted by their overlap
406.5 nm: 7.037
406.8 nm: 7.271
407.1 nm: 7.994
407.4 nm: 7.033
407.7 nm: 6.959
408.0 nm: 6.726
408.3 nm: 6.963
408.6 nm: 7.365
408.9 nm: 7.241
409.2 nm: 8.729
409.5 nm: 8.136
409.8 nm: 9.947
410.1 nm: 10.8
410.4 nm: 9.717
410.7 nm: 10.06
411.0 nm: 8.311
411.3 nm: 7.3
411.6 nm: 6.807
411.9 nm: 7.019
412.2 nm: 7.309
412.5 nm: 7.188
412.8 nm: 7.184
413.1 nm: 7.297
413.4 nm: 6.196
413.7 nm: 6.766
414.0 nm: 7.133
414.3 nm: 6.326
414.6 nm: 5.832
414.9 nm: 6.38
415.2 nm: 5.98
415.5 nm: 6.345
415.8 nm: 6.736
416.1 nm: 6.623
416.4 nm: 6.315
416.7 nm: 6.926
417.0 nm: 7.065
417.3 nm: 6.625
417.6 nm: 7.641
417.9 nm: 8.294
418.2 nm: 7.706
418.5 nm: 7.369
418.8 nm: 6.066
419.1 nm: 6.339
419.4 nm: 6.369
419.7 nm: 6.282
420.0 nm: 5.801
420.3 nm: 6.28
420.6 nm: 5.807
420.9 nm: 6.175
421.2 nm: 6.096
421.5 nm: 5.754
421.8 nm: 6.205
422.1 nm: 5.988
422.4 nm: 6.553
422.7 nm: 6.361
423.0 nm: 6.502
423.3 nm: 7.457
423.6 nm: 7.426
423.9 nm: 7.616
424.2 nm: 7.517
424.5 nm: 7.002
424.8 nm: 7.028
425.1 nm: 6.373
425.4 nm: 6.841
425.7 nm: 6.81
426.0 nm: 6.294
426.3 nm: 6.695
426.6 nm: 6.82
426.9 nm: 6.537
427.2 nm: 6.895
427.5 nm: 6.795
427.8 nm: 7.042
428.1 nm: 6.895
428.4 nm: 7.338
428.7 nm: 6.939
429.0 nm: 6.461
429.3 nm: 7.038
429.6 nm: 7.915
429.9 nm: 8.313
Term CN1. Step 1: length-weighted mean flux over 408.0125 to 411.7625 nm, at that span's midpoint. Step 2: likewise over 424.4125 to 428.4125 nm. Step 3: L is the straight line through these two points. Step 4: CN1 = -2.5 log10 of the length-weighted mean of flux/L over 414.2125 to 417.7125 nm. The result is 0.187 mag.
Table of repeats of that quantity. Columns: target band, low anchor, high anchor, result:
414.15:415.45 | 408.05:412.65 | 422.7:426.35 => 0.256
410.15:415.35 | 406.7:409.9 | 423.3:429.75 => 0.028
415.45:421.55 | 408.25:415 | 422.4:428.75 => 0.106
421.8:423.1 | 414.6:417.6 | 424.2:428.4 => 0.066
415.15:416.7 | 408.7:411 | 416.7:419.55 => 0.173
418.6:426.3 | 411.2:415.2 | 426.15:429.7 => 0.057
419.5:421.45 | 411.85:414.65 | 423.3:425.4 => 0.164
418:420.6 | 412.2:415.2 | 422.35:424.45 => 0.064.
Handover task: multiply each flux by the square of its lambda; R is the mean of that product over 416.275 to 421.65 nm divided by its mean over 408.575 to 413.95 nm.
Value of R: 0.86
